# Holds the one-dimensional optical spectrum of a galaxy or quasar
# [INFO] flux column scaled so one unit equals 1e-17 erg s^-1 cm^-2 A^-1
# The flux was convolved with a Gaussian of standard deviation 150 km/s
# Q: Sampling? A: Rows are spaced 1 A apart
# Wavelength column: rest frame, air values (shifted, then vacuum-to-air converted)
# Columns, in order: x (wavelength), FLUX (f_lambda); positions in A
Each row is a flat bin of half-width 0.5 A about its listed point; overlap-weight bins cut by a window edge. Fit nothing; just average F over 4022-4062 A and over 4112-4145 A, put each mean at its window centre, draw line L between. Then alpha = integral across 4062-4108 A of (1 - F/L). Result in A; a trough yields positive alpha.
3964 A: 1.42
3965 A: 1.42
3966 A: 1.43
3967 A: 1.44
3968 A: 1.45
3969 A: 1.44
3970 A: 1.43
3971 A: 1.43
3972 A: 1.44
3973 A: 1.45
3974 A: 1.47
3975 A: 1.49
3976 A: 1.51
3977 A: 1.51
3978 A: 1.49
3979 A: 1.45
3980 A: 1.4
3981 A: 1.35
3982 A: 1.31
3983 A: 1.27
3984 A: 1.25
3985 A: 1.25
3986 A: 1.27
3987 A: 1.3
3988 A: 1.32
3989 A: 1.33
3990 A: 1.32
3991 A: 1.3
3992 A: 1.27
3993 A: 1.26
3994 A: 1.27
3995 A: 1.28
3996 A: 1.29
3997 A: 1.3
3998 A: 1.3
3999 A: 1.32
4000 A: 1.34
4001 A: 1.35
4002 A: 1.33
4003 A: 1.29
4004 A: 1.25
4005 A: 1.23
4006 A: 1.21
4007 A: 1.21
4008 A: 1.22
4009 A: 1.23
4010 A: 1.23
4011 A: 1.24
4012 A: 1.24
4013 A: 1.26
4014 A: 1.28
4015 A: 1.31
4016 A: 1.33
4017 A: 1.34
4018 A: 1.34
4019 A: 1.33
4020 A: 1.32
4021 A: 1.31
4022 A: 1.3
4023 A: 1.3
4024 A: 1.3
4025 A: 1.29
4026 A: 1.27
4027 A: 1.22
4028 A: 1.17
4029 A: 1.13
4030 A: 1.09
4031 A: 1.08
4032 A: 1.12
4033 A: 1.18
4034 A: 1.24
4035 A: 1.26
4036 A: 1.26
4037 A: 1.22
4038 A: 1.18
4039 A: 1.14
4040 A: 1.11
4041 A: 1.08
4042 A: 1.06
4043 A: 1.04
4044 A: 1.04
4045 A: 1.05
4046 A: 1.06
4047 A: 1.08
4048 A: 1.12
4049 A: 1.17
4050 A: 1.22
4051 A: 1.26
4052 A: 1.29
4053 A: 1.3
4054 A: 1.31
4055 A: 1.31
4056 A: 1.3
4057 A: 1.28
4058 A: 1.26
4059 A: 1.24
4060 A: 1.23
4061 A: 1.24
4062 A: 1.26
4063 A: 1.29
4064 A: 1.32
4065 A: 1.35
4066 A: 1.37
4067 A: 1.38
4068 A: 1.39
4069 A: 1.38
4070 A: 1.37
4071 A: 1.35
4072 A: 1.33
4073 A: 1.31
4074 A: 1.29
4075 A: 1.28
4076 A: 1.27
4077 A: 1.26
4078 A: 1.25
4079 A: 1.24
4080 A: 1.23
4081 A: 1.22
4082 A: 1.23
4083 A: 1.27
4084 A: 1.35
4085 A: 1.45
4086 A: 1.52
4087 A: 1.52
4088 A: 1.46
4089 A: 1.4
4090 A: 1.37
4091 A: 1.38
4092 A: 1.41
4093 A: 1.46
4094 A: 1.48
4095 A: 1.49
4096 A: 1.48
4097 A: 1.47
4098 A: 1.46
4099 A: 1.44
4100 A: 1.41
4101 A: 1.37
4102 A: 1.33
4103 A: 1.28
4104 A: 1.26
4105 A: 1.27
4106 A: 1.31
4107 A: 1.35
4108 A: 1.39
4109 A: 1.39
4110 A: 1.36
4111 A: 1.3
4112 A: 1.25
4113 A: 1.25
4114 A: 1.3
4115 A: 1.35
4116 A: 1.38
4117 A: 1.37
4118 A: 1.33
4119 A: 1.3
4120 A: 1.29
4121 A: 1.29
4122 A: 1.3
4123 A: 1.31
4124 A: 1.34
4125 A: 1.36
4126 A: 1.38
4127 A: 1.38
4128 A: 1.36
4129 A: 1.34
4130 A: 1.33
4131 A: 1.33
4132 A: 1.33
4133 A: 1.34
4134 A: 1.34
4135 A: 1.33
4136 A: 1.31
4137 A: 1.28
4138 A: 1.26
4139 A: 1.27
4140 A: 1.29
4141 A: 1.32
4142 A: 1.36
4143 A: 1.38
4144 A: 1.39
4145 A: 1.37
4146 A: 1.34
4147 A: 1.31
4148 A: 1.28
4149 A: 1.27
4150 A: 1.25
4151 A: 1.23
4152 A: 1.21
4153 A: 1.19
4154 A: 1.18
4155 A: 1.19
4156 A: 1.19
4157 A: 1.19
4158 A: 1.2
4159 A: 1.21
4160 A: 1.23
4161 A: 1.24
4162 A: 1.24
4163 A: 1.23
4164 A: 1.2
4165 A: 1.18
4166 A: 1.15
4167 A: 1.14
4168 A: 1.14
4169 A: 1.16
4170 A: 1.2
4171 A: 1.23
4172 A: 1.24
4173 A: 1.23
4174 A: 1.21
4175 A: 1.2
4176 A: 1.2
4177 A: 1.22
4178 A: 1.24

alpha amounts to -3.5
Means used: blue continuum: 1.19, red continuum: 1.33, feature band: 1.36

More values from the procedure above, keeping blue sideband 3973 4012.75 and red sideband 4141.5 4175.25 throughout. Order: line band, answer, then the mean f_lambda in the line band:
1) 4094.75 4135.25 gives -2.9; 1.35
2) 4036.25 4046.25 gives 1.5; 1.1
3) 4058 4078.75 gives -0.4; 1.31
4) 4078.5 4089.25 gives -0.7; 1.35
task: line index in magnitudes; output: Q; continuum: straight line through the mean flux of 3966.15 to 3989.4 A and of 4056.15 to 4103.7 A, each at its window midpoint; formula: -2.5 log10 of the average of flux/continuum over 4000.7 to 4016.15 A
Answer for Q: 0.10 mag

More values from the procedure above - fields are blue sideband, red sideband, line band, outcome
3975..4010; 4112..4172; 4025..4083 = 0.06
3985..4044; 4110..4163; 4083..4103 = -0.12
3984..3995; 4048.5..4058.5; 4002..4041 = 0.04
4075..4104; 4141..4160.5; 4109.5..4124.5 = 0.01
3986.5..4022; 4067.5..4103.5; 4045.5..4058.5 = 0.09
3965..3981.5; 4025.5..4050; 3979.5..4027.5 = 0.01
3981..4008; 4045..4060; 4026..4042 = 0.07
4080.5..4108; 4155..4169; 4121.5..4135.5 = -0.04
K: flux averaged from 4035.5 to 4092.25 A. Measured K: 1.27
